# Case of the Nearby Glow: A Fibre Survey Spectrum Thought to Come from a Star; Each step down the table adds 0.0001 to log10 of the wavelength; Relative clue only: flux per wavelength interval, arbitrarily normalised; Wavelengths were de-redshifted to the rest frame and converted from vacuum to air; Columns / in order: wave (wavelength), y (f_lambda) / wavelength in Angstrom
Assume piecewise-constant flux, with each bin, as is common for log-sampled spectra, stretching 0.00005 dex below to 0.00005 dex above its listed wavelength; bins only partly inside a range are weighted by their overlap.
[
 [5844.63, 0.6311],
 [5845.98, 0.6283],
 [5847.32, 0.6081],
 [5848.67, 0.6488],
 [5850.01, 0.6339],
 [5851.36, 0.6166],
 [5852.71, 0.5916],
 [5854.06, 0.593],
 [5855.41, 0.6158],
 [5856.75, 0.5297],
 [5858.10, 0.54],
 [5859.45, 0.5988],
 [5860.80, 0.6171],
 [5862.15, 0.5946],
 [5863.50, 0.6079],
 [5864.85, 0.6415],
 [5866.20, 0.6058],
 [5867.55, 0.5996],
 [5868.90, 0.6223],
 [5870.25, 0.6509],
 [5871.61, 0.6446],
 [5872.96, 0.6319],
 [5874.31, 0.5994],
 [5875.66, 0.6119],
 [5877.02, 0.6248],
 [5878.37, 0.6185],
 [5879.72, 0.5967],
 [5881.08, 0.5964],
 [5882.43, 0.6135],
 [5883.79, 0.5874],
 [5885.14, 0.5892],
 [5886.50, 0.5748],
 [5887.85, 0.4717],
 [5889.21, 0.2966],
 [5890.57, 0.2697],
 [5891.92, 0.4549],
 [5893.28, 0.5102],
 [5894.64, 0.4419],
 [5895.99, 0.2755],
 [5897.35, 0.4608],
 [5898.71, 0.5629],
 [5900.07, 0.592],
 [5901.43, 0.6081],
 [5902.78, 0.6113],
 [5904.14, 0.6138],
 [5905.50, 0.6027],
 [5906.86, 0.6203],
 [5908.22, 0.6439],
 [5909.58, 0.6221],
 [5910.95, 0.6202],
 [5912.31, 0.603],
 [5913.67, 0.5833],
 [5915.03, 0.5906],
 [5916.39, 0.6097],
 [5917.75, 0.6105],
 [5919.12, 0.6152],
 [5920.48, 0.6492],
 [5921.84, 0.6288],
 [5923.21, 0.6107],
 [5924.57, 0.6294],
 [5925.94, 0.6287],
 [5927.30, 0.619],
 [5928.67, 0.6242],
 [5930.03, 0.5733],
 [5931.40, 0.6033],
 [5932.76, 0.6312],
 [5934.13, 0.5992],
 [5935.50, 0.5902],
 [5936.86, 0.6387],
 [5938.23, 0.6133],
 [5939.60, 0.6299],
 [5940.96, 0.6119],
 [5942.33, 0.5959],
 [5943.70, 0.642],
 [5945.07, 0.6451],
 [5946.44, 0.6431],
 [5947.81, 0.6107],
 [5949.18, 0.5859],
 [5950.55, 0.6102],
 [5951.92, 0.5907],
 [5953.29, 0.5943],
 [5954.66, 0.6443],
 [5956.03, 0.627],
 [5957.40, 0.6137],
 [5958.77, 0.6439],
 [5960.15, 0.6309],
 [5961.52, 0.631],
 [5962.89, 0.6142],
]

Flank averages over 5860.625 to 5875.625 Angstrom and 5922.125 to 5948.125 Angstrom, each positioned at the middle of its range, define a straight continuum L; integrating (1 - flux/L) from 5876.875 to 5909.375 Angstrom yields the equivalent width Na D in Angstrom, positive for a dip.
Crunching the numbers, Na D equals 4.4 Angstrom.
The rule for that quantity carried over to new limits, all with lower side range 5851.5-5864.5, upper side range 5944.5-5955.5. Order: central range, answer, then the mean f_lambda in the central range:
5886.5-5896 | 3.00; 0.41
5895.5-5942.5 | 0.61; 0.599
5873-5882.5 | -0.23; 0.61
